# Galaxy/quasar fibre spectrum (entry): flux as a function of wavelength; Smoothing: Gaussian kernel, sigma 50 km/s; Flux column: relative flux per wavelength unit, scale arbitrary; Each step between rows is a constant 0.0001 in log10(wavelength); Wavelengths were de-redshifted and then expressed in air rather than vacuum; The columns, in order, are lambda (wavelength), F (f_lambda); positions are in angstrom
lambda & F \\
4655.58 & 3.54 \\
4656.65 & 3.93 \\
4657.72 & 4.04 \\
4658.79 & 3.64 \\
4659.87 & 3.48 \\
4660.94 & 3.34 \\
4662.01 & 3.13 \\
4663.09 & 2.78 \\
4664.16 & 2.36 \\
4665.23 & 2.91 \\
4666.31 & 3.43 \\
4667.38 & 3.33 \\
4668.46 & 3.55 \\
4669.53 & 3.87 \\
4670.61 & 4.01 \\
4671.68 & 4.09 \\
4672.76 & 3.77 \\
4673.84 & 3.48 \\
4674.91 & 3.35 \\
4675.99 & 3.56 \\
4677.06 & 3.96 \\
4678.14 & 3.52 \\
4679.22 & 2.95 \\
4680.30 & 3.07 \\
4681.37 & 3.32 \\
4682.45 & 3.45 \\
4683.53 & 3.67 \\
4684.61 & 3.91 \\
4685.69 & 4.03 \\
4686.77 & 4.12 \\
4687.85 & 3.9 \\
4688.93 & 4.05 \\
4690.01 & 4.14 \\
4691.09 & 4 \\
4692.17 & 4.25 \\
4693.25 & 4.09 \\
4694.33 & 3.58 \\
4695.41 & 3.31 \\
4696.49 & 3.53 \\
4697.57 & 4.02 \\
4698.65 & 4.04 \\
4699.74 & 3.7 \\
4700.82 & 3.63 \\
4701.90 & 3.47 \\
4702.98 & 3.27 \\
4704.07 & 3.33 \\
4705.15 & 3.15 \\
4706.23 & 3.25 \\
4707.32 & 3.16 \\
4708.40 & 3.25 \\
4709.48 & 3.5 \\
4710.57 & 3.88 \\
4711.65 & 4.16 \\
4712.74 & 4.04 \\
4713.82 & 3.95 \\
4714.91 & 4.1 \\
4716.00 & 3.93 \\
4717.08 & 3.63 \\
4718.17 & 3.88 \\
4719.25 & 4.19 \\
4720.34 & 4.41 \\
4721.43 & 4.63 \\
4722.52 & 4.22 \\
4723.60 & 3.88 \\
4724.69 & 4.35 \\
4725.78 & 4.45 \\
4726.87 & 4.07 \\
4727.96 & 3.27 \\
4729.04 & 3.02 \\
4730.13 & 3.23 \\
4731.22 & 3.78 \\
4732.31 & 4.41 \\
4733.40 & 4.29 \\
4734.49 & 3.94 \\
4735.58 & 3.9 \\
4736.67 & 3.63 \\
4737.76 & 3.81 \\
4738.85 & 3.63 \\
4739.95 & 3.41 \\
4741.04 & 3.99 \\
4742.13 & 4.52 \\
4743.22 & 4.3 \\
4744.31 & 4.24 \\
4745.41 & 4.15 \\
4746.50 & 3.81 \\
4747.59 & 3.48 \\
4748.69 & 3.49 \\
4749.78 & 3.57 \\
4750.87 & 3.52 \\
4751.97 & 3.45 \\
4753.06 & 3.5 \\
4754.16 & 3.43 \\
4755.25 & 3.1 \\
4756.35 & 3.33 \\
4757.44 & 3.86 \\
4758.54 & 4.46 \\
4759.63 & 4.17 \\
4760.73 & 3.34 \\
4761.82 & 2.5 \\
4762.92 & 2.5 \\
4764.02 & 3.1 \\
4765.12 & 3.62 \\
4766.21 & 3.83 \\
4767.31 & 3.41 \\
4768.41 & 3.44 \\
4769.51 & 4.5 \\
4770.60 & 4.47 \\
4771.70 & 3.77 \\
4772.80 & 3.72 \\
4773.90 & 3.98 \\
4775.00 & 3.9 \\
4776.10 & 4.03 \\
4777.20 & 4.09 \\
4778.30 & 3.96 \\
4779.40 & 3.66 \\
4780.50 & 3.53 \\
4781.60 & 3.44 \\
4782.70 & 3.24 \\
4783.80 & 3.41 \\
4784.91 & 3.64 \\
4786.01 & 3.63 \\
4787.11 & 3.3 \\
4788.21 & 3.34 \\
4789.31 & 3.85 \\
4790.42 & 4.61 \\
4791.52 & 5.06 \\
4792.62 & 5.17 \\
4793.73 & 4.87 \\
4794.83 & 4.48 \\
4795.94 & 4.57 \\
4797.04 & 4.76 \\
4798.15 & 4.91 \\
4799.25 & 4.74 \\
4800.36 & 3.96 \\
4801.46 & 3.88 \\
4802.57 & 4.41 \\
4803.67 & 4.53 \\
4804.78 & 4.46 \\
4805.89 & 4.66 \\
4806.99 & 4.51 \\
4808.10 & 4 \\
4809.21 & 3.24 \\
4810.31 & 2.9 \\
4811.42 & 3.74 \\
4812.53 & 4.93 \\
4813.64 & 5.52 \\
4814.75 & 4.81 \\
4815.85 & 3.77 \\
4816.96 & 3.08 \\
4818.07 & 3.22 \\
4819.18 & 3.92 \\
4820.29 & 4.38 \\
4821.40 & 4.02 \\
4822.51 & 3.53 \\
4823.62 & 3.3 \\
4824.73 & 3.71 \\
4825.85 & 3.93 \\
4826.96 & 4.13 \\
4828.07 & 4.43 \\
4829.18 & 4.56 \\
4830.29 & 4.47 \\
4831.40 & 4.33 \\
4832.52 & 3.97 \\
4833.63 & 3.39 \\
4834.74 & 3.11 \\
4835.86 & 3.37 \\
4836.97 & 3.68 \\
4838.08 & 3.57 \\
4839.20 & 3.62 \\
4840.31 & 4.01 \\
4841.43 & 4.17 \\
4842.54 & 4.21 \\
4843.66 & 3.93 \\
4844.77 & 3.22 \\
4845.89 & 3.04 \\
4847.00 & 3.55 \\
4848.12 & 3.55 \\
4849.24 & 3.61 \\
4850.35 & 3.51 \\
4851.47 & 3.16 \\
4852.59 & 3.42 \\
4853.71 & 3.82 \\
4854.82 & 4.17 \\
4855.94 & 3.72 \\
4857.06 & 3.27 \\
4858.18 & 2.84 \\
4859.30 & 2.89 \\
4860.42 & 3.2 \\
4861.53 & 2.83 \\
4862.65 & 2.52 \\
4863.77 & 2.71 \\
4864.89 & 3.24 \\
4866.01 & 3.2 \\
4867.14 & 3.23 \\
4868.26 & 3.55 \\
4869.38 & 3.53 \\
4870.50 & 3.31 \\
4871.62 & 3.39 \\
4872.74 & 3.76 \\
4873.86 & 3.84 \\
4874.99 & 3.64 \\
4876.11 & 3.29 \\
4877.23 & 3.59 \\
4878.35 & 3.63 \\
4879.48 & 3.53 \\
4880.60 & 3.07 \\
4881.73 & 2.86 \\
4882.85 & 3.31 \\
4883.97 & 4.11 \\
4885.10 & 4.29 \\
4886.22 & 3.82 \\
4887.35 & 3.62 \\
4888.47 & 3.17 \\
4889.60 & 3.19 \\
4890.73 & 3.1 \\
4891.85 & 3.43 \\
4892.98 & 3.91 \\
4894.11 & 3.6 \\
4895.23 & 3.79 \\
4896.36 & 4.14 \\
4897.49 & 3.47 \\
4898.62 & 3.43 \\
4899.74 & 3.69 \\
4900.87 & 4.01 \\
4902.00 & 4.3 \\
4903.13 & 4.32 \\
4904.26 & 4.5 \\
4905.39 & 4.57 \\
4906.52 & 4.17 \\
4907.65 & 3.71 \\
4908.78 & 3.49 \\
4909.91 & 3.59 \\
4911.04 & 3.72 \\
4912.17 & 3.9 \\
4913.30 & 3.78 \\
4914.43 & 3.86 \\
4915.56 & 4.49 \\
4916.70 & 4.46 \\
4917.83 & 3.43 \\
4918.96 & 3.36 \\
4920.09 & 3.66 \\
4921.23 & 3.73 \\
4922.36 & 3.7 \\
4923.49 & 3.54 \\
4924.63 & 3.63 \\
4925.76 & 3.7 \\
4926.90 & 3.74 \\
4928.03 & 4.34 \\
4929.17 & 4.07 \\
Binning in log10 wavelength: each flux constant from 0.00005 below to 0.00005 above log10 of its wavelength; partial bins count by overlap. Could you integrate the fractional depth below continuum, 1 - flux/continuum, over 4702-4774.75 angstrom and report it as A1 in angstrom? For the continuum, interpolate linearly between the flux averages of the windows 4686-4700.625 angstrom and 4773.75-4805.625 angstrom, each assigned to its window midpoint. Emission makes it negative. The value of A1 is 4.6 angstrom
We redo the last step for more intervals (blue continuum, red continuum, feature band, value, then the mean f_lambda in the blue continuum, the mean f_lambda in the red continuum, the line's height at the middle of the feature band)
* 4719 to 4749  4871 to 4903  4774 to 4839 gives -4.0 angstrom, 3.95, 3.62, 3.79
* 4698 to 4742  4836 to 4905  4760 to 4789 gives 0.9 angstrom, 3.8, 3.54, 3.71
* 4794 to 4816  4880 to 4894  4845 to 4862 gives 2.1 angstrom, 4.36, 3.49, 3.85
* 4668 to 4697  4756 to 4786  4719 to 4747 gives -2.2 angstrom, 3.72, 3.66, 3.69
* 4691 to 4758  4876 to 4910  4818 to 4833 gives -1.1 angstrom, 3.78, 3.71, 3.74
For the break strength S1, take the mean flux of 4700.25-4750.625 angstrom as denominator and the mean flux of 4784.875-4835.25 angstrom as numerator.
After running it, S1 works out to 1.08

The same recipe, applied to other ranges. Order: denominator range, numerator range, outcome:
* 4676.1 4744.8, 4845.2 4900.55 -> 0.90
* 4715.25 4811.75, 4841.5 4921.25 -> 0.92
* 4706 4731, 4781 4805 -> 1.09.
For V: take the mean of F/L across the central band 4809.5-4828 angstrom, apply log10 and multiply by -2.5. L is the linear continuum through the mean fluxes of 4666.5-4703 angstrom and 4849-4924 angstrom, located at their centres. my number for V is -0.09 mag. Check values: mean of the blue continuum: 3.71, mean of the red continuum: 3.59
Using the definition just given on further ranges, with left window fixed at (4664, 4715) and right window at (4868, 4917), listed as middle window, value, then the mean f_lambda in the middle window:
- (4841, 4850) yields 0.02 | 3.65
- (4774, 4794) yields -0.07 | 3.92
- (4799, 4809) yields -0.17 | 4.3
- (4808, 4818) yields -0.08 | 3.96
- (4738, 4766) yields 0.01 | 3.62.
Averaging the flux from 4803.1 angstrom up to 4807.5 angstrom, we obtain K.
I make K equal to 4.55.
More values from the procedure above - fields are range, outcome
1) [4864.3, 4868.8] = 3.29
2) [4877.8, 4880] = 3.57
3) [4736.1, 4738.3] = 3.72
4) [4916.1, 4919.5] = 3.75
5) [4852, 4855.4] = 3.8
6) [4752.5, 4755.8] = 3.35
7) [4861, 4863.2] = 2.67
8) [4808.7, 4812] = 3.31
